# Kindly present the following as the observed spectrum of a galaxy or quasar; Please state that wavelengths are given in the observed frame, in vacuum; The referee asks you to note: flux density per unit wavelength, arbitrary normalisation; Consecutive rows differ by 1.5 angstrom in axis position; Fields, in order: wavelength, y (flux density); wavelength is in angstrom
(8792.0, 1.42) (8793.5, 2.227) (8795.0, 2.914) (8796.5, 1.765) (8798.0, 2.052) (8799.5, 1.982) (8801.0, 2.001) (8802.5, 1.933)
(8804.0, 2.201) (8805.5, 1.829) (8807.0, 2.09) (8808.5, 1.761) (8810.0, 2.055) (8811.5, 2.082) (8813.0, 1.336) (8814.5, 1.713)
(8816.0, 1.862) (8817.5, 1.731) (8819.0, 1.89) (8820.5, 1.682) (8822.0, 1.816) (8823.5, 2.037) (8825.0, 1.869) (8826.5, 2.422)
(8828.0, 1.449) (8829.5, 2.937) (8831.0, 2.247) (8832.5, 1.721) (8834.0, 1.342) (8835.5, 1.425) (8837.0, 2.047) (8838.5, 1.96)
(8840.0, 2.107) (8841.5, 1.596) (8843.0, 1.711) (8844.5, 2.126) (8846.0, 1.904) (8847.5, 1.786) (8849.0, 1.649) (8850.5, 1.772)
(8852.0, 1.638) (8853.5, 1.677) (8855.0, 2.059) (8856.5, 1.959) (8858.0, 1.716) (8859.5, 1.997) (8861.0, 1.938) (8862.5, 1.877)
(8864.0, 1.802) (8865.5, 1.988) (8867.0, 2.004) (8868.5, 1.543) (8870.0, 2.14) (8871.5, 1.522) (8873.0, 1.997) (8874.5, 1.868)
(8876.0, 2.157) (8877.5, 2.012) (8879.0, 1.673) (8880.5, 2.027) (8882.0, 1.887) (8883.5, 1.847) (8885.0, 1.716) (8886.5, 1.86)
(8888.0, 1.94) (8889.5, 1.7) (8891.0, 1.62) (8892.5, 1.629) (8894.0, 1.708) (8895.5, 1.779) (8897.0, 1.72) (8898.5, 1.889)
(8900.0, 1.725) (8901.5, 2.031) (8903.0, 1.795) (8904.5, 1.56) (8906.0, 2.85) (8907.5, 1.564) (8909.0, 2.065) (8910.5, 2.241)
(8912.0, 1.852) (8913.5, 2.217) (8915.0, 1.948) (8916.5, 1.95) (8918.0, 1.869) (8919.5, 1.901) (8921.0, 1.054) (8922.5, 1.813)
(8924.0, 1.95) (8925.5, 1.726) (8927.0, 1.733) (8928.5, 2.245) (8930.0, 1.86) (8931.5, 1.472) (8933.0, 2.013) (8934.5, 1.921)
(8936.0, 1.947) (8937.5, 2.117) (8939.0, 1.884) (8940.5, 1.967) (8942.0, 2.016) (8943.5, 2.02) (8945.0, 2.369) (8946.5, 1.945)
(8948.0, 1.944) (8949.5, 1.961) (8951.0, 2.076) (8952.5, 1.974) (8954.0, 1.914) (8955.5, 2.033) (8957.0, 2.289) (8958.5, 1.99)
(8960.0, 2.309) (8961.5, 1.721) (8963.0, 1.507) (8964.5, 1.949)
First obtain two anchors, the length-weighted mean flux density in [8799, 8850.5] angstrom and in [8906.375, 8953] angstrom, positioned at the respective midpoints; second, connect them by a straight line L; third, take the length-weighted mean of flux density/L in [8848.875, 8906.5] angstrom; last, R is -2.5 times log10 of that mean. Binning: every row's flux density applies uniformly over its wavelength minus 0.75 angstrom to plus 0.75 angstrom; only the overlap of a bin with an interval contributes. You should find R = 0.034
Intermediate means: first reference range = 1.89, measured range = 1.85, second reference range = 1.93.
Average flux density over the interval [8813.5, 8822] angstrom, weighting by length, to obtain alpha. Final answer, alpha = 1.77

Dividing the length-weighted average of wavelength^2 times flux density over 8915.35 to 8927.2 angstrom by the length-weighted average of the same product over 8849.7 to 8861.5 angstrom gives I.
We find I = 1.0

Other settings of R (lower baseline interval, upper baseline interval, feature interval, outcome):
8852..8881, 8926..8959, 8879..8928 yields 0.05 mag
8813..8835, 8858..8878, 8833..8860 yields 0.05 mag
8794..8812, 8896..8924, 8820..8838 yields 0.05 mag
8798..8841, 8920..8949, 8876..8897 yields 0.05 mag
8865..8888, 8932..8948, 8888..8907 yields 0.05 mag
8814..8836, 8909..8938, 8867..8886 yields 0.01 mag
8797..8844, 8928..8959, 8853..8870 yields 0.03 mag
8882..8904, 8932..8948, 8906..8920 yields -0.07 mag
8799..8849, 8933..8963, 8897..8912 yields 0.01 mag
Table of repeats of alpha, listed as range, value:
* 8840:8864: 1.83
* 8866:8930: 1.87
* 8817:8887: 1.88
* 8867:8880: 1.88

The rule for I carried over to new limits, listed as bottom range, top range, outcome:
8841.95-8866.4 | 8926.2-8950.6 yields 1.08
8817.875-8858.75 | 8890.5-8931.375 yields 1.01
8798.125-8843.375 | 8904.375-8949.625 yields 1.05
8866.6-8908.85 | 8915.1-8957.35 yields 1.05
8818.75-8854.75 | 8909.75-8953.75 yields 1.06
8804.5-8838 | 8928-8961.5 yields 1.09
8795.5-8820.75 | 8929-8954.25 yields 1.07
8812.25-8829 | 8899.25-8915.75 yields 1.11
